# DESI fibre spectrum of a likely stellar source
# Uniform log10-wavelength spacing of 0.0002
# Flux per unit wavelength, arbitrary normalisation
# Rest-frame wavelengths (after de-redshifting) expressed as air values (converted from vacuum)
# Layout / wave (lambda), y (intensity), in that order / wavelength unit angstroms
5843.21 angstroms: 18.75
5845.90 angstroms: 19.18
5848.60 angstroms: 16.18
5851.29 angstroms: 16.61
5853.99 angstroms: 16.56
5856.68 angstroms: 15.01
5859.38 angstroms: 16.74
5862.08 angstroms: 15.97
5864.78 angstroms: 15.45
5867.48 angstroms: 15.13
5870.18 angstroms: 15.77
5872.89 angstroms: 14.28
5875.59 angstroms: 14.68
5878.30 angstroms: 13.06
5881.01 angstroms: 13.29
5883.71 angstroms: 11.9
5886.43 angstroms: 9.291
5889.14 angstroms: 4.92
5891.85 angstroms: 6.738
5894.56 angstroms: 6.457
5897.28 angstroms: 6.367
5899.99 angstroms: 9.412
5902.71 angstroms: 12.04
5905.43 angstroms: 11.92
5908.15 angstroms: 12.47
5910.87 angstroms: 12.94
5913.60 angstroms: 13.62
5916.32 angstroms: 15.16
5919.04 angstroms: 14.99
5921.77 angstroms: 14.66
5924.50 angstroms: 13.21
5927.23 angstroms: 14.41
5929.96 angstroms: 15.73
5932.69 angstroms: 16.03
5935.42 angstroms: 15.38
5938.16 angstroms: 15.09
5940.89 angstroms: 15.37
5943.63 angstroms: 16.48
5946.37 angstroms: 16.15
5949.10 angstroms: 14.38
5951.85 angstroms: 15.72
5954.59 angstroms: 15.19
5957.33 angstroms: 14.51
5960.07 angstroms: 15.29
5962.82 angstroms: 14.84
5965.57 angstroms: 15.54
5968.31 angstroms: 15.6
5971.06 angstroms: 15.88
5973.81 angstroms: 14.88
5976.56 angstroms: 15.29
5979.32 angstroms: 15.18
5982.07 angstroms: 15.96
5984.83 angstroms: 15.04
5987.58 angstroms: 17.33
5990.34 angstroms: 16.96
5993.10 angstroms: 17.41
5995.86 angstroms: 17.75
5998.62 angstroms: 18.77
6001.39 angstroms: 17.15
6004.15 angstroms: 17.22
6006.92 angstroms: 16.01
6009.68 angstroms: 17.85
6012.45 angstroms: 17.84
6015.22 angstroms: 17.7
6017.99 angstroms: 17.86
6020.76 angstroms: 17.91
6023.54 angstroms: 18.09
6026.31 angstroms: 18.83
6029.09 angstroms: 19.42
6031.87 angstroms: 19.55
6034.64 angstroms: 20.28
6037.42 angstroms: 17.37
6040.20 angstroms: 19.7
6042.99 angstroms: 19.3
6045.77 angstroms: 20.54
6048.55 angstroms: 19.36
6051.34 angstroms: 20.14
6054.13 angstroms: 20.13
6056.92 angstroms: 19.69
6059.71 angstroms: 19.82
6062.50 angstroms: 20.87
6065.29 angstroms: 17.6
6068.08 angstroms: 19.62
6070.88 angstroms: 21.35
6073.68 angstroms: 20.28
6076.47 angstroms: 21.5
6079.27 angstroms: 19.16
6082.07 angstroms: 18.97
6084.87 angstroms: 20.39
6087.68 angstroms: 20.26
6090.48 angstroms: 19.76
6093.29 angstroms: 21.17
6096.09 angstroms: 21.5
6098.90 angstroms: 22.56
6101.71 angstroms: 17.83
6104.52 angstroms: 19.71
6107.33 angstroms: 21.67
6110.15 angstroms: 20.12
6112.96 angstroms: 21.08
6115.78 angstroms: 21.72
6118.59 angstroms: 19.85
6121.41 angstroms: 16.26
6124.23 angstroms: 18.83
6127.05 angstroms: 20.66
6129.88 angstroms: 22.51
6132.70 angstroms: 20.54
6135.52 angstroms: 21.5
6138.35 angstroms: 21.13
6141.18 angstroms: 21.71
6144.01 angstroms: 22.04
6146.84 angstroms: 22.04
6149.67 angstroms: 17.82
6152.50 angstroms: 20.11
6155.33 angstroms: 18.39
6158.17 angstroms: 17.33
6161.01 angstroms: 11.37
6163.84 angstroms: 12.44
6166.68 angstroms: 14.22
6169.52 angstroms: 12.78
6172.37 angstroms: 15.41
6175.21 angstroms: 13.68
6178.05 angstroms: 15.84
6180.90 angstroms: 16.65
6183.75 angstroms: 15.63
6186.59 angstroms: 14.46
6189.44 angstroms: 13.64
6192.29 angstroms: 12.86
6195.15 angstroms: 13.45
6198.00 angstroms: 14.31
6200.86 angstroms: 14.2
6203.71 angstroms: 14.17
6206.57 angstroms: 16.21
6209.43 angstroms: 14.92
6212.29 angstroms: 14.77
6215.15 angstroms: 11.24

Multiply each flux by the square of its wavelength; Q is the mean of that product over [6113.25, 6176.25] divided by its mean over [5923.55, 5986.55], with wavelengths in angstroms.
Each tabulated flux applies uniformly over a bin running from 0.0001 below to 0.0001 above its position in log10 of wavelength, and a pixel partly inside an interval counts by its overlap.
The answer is 1.3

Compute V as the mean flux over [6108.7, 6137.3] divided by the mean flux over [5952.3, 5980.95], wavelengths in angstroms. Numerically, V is 1.3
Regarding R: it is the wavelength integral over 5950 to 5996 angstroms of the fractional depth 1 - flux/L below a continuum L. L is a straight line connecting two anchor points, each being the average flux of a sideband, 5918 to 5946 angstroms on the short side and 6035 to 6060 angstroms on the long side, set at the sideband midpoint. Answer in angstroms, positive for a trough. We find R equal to 2.80 angstroms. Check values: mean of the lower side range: 15.2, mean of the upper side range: 19.6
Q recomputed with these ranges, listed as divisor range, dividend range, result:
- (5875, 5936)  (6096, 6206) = 1.59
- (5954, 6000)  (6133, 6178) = 1.16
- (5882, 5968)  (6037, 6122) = 1.60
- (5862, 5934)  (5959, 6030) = 1.39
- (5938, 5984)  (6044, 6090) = 1.35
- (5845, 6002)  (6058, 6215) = 1.34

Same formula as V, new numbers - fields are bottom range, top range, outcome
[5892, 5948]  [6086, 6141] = 1.54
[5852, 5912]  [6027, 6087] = 1.60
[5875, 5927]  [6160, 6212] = 1.25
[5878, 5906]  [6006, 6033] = 1.93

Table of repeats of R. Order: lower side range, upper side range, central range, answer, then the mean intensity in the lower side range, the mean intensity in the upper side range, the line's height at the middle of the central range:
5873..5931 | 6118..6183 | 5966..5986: -2.6 angstroms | 11.8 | 17.9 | 13.6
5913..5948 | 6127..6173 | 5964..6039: -4.8 angstroms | 15.1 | 18.3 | 16.2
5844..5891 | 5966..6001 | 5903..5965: 3.3 angstroms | 14.3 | 16.3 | 15.5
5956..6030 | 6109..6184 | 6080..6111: -4.5 angstroms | 16.7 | 18.2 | 17.7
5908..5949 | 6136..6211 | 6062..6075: -3.6 angstroms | 14.8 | 16.1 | 15.6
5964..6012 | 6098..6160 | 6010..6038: -1.7 angstroms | 16.5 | 20.2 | 17.4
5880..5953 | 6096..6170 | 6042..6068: -4.4 angstroms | 12.7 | 19.2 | 16.9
